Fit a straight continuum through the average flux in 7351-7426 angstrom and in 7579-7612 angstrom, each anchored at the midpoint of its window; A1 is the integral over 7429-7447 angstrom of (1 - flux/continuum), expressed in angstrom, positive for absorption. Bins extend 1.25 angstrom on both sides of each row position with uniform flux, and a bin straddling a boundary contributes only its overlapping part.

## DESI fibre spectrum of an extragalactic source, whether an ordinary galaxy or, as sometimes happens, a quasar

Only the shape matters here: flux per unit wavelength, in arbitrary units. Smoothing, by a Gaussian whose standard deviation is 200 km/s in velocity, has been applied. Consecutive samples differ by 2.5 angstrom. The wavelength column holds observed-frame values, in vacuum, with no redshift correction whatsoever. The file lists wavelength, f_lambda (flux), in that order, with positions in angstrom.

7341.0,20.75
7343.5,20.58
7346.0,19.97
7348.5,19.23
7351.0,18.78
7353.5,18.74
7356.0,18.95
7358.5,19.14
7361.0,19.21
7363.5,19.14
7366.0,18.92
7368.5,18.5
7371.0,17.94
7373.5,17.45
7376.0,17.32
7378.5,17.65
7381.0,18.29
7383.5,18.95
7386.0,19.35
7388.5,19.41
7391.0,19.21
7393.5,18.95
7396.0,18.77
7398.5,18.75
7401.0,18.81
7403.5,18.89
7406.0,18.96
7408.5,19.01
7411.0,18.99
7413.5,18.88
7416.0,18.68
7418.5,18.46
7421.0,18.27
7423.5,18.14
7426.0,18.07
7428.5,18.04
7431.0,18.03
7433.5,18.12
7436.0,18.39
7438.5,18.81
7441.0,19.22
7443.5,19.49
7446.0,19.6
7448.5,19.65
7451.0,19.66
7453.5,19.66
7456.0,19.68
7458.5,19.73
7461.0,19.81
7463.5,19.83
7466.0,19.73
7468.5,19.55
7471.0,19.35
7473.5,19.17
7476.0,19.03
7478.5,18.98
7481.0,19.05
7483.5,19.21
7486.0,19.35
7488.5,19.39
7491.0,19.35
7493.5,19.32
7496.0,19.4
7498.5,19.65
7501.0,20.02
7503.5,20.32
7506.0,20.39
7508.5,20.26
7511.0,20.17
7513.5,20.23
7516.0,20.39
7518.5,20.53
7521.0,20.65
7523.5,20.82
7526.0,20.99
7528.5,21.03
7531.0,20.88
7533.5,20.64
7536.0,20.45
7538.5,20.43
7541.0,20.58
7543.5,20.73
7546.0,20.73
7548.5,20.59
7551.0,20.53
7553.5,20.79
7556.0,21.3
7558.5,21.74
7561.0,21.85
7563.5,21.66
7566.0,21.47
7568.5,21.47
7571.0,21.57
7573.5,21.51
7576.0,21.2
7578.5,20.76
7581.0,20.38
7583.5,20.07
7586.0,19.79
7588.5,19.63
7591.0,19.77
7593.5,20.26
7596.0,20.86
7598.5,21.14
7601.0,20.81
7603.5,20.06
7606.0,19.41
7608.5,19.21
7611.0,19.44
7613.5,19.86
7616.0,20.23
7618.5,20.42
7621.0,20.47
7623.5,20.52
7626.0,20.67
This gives 0.2 angstrom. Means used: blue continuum 18.7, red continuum 20.1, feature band 18.8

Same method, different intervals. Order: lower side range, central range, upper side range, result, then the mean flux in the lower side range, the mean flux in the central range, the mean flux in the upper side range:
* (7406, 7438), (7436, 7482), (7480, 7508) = -0.9 angstrom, 18.5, 19.4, 19.6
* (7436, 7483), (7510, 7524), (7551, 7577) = 0.0 angstrom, 19.4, 20.5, 21.4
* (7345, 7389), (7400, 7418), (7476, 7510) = 0.1 angstrom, 18.7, 18.9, 19.6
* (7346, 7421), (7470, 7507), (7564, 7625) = 0.3 angstrom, 18.7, 19.5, 20.4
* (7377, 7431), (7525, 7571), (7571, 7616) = -2.6 angstrom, 18.7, 21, 20.3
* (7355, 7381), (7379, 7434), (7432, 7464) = 0.5 angstrom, 18.4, 18.7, 19.3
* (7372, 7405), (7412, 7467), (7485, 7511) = 0.4 angstrom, 18.6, 19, 19.8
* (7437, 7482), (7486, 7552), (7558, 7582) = 0.5 angstrom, 19.4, 20.3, 21.4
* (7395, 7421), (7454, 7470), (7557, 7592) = -0.2 angstrom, 18.8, 19.7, 20.9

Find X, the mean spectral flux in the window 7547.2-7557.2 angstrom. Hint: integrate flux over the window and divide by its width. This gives 20.8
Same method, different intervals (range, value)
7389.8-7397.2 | 19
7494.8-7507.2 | 20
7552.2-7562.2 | 21.4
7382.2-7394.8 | 19.2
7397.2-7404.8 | 18.8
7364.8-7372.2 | 18.5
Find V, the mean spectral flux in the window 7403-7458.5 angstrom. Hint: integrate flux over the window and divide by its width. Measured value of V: 18.9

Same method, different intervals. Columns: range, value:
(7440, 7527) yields 19.8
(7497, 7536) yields 20.5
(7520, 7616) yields 20.7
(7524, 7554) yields 20.7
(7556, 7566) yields 21.7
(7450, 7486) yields 19.5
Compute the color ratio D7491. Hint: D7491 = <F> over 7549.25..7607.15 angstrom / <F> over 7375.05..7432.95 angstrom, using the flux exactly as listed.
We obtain 1.12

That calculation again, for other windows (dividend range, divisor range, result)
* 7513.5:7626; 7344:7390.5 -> 1.10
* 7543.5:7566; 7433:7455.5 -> 1.10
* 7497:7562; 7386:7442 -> 1.10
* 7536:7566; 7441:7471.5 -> 1.07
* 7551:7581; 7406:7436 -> 1.16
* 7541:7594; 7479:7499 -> 1.08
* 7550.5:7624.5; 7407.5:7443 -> 1.11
